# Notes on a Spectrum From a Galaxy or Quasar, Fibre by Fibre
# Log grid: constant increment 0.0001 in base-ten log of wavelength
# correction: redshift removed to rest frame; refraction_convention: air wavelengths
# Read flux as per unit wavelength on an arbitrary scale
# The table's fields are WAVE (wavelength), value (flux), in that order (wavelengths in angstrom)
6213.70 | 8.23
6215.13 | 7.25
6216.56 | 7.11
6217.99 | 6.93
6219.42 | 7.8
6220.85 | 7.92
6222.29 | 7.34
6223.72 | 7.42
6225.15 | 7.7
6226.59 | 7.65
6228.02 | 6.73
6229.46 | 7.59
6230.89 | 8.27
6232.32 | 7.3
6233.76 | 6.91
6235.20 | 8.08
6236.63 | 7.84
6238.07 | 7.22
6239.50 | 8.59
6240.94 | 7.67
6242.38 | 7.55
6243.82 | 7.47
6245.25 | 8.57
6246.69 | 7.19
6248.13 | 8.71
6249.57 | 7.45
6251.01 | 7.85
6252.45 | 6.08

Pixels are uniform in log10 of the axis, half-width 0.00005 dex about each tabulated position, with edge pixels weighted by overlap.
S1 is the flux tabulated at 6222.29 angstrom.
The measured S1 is 7.34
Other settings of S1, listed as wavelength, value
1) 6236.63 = 7.84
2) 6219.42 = 7.8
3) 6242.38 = 7.55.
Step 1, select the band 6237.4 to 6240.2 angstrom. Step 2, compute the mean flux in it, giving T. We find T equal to 7.93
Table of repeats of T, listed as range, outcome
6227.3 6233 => 7.48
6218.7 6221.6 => 7.84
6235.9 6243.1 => 7.78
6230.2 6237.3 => 7.68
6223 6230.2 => 7.42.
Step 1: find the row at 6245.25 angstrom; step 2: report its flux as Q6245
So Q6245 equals 8.57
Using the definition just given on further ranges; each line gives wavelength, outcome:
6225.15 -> 7.7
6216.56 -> 7.11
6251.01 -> 7.85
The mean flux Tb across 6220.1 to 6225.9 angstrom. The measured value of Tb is 7.59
